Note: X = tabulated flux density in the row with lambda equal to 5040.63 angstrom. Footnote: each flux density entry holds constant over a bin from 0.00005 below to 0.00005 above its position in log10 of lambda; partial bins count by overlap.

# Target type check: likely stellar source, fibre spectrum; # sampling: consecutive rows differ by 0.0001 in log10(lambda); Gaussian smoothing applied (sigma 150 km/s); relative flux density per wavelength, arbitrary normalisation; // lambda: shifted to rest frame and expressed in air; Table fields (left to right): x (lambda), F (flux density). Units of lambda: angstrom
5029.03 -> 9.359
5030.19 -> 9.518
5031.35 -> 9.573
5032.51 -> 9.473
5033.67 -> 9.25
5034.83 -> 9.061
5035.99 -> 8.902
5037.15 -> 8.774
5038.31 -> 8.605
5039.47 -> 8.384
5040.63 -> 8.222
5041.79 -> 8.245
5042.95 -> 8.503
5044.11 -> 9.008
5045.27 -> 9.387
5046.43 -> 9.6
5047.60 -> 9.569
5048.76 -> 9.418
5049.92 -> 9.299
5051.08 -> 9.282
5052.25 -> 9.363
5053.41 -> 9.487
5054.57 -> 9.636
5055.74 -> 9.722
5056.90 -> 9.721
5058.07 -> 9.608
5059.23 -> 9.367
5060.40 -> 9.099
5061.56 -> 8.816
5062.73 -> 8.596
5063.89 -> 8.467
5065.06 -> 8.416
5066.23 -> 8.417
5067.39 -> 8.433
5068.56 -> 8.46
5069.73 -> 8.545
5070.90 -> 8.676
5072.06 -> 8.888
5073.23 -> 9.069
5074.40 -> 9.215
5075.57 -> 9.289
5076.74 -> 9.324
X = 8.222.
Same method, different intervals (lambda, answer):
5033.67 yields 9.25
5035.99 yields 8.902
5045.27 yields 9.387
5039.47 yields 8.384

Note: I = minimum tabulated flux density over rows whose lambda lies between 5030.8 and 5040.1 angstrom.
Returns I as 8.384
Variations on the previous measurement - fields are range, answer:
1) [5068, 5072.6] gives 8.46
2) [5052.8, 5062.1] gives 8.816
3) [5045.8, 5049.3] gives 9.418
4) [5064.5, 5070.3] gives 8.416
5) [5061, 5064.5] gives 8.467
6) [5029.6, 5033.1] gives 9.473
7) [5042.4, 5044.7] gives 8.503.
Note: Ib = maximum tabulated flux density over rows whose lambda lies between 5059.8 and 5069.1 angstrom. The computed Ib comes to 9.099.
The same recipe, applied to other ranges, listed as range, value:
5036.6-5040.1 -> 8.774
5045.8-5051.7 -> 9.6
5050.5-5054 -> 9.487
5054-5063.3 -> 9.722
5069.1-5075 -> 9.215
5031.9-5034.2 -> 9.473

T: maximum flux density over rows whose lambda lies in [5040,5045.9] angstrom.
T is 9.387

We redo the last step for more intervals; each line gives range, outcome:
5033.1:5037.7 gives 9.25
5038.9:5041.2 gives 8.384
